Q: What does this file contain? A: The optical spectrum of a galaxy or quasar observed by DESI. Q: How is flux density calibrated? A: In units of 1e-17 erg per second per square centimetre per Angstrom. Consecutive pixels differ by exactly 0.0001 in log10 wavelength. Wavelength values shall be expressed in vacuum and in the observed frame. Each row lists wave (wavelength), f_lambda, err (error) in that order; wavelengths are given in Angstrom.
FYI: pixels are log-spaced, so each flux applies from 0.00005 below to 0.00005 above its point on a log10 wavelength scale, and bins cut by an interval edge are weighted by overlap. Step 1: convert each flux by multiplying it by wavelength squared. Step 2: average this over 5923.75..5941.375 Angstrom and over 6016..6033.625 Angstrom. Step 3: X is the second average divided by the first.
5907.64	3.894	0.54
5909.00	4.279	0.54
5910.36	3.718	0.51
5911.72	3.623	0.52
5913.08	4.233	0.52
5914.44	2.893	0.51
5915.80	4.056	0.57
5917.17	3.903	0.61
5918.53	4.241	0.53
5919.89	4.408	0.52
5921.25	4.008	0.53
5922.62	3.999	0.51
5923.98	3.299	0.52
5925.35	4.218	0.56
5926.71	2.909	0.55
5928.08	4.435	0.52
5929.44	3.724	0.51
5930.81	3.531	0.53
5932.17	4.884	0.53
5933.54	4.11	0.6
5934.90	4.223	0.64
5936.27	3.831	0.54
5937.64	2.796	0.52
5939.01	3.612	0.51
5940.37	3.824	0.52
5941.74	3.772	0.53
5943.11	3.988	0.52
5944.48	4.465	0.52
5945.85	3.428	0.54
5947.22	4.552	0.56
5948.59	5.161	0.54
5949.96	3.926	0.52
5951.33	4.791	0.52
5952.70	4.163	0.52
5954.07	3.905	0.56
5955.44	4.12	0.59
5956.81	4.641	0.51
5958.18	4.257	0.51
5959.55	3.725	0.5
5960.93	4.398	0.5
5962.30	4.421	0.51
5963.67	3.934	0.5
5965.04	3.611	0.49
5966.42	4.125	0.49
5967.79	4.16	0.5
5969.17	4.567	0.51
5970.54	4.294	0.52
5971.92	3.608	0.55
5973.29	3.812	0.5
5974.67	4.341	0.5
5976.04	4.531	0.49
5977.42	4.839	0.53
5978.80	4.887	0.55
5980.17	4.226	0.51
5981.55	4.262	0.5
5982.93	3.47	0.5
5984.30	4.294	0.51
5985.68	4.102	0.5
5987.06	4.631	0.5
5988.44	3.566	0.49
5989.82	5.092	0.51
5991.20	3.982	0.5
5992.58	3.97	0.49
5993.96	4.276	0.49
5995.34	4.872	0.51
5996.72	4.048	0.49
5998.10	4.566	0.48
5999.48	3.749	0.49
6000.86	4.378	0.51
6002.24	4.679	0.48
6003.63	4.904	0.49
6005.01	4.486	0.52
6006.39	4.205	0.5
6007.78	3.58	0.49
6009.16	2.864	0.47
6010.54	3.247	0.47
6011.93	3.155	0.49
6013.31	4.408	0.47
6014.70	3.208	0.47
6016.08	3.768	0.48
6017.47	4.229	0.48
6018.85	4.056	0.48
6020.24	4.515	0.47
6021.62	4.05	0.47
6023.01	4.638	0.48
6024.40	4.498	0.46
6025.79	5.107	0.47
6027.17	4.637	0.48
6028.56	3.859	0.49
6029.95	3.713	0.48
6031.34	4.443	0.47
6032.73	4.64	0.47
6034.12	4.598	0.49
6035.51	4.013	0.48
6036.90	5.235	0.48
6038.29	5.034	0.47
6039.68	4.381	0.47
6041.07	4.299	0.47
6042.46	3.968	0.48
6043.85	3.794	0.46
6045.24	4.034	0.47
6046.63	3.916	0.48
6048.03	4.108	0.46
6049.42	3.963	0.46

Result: 1.2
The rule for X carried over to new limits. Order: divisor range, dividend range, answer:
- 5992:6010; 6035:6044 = 1.07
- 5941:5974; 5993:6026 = 1.01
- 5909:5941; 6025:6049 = 1.17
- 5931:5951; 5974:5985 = 1.09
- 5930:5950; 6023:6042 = 1.16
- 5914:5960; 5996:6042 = 1.08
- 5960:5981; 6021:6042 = 1.08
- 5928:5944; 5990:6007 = 1.15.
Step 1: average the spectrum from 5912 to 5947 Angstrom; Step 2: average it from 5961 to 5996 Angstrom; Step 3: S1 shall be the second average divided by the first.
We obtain 1.1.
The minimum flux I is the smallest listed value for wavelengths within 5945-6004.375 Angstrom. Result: 3.428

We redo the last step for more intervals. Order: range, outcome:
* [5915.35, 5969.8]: 2.796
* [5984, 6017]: 2.864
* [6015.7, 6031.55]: 3.713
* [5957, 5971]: 3.611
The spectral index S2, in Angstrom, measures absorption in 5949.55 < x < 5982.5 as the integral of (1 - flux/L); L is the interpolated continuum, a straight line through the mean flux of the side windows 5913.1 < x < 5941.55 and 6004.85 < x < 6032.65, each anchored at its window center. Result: -2.5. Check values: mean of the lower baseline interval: 3.85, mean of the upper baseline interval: 4.04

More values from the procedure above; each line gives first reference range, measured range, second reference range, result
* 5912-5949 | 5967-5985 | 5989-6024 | -0.9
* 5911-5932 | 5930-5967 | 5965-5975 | -0.9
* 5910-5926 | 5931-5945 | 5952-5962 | 0.4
